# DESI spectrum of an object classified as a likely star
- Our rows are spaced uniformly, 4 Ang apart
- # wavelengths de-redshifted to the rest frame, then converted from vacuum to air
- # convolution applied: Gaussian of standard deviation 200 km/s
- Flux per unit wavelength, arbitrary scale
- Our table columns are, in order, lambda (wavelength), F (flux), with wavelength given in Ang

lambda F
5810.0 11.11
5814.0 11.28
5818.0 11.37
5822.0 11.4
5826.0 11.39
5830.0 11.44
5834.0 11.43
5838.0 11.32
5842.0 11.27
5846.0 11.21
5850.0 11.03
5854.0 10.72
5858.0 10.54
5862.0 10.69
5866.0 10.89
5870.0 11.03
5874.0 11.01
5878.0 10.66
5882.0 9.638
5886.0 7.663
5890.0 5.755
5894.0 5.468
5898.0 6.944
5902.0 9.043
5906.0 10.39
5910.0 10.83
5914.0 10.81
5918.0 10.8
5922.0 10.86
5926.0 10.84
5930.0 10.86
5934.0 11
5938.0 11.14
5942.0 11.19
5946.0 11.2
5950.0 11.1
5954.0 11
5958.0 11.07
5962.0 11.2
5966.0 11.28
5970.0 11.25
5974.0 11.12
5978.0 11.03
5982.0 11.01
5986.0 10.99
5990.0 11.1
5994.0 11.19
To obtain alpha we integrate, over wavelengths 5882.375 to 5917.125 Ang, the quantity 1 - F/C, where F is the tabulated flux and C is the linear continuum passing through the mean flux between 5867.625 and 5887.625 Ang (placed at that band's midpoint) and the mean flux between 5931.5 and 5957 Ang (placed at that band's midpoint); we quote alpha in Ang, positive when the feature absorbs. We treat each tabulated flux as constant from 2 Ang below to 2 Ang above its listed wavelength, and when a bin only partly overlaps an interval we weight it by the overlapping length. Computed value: 6.4 Ang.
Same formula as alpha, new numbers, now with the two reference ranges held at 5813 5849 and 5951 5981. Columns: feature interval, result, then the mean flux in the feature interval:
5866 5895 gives 5.8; 9.01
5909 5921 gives 0.4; 10.8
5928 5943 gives 0.2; 11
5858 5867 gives 0.5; 10.7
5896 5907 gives 2.5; 8.65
